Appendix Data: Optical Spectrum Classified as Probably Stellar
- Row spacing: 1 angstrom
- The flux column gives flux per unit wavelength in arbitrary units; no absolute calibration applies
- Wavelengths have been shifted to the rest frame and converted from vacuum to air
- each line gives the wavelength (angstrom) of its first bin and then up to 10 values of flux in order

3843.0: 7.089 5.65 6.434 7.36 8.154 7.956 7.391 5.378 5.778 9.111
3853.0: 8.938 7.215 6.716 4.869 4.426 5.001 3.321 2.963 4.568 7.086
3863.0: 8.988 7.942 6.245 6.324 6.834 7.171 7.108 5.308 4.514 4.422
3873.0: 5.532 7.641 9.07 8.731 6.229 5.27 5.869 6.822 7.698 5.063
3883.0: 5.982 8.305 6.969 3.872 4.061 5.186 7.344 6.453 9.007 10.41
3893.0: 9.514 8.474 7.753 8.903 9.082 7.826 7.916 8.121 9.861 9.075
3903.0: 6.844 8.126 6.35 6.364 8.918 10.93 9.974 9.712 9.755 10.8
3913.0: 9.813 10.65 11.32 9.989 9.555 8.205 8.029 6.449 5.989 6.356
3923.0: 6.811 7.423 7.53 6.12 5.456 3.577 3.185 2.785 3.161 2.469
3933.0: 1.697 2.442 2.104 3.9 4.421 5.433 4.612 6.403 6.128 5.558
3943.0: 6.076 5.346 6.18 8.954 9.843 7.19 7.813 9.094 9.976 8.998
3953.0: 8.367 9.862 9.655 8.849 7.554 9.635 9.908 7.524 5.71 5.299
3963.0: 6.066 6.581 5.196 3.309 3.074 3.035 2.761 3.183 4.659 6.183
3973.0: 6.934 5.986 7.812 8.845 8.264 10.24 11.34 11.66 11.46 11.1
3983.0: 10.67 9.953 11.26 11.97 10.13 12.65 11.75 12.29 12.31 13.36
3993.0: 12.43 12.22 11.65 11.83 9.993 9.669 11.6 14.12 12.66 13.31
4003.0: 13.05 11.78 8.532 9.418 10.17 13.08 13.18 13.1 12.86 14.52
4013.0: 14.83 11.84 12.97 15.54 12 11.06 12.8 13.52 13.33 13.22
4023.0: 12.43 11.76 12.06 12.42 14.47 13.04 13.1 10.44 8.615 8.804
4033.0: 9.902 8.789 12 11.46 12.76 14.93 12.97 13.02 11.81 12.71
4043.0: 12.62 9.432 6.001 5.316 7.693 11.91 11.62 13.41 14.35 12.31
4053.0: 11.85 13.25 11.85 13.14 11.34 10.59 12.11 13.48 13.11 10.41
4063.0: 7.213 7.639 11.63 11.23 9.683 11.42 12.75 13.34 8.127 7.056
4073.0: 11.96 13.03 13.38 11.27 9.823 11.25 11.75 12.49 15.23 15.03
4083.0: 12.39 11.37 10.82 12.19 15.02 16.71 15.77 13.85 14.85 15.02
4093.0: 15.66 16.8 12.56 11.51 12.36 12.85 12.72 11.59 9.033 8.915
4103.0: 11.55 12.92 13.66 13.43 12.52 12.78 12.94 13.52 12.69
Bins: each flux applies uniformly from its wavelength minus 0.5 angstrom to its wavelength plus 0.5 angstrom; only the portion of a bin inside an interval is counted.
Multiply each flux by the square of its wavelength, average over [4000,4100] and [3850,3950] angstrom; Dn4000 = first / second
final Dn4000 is 1.9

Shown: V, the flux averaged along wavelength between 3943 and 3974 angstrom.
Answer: 6.86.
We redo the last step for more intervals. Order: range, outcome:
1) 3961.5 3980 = 6.19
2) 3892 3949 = 7.1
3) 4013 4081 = 11.6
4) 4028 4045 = 11.3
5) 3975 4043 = 11.9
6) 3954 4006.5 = 9.24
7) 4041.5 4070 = 11.1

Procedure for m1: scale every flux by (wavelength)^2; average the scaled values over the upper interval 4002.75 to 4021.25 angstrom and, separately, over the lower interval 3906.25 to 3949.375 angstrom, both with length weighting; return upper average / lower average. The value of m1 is 1.94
